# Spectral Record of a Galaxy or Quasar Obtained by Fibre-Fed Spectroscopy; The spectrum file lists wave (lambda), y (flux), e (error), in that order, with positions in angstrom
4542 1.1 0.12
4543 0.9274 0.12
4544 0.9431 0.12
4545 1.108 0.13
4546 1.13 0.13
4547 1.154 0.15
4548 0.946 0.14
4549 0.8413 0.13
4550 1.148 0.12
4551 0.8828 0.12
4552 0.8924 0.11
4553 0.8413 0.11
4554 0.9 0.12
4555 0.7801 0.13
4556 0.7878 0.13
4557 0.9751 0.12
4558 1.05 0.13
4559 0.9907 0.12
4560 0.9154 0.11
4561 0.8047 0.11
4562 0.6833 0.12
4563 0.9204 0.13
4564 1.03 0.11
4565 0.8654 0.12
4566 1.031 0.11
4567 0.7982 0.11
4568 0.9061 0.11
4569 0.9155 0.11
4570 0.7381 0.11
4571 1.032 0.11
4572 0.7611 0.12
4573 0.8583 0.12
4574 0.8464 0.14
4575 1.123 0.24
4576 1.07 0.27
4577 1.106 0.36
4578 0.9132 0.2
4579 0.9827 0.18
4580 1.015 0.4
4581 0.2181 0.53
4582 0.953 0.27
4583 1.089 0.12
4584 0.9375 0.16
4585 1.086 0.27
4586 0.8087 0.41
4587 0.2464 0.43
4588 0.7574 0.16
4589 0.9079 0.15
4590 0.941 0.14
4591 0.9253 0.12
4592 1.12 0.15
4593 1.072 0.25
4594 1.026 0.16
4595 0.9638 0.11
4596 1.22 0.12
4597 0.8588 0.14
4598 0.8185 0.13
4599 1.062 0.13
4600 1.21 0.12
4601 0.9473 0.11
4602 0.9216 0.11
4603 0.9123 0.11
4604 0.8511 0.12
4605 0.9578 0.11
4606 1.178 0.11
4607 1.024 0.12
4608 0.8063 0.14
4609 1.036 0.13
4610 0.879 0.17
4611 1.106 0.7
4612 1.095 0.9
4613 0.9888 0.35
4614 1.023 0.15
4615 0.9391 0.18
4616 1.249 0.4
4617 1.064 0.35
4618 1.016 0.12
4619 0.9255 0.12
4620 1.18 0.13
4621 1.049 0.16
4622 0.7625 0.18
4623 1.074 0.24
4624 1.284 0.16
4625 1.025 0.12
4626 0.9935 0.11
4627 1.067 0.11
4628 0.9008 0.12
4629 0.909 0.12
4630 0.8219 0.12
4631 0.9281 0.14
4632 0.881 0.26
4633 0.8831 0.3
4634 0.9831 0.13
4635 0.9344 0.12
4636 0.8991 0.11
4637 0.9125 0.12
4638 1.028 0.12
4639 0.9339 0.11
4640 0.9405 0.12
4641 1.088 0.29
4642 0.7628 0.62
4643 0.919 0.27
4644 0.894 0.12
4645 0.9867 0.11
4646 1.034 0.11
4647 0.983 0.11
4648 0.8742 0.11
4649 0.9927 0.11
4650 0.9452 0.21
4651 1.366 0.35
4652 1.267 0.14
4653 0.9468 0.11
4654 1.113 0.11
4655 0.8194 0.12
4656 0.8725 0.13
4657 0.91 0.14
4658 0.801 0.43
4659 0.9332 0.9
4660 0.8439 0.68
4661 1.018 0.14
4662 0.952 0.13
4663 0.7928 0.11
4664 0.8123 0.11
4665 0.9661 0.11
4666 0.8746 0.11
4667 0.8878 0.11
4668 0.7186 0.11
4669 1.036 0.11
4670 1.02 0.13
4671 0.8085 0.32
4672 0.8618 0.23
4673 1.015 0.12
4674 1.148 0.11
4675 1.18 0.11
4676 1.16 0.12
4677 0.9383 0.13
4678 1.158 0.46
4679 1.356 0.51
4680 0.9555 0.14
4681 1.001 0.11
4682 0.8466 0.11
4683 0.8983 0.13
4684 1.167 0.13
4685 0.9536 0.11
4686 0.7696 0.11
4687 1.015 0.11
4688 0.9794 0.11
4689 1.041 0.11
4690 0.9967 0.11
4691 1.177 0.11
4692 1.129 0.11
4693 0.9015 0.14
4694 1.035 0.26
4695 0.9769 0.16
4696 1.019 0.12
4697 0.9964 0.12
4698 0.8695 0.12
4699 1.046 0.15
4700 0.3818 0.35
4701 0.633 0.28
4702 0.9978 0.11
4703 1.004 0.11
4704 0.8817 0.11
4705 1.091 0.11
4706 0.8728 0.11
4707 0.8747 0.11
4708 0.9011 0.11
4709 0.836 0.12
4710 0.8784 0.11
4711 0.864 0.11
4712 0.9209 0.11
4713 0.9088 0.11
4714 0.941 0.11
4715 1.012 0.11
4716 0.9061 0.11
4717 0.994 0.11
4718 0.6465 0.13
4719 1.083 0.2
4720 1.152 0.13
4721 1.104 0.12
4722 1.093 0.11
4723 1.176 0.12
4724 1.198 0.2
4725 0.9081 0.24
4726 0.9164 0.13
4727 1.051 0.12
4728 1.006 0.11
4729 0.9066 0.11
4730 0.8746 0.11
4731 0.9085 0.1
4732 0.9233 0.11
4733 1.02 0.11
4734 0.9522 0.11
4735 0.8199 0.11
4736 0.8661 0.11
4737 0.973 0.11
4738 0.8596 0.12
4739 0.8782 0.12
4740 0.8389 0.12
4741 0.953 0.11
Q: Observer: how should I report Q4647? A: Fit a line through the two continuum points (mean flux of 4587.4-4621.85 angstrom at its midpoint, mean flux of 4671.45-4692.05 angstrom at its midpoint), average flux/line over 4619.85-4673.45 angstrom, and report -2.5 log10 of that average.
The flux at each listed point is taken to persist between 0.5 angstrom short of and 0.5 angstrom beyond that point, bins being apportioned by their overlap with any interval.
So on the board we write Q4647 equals 0.070 mag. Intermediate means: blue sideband 0.996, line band 0.952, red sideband 1.03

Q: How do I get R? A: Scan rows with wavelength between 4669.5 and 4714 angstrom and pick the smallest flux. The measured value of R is 0.3818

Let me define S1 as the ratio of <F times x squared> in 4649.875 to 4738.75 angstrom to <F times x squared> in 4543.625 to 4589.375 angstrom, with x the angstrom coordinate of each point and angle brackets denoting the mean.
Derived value 1.12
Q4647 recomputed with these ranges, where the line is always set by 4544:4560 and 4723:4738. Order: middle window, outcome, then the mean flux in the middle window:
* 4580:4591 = 0.18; 0.81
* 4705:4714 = 0.07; 0.897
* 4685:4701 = 0.01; 0.945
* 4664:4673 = 0.07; 0.899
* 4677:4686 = -0.07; 1.02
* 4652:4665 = 0.05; 0.918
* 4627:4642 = 0.03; 0.931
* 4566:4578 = 0.04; 0.927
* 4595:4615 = -0.04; 0.992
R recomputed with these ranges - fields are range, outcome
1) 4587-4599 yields 0.2464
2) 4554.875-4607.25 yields 0.2181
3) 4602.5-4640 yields 0.7625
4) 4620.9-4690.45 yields 0.7186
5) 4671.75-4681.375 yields 0.8618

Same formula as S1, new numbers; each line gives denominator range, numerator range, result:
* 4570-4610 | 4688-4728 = 1.08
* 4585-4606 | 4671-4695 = 1.14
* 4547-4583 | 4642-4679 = 1.12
